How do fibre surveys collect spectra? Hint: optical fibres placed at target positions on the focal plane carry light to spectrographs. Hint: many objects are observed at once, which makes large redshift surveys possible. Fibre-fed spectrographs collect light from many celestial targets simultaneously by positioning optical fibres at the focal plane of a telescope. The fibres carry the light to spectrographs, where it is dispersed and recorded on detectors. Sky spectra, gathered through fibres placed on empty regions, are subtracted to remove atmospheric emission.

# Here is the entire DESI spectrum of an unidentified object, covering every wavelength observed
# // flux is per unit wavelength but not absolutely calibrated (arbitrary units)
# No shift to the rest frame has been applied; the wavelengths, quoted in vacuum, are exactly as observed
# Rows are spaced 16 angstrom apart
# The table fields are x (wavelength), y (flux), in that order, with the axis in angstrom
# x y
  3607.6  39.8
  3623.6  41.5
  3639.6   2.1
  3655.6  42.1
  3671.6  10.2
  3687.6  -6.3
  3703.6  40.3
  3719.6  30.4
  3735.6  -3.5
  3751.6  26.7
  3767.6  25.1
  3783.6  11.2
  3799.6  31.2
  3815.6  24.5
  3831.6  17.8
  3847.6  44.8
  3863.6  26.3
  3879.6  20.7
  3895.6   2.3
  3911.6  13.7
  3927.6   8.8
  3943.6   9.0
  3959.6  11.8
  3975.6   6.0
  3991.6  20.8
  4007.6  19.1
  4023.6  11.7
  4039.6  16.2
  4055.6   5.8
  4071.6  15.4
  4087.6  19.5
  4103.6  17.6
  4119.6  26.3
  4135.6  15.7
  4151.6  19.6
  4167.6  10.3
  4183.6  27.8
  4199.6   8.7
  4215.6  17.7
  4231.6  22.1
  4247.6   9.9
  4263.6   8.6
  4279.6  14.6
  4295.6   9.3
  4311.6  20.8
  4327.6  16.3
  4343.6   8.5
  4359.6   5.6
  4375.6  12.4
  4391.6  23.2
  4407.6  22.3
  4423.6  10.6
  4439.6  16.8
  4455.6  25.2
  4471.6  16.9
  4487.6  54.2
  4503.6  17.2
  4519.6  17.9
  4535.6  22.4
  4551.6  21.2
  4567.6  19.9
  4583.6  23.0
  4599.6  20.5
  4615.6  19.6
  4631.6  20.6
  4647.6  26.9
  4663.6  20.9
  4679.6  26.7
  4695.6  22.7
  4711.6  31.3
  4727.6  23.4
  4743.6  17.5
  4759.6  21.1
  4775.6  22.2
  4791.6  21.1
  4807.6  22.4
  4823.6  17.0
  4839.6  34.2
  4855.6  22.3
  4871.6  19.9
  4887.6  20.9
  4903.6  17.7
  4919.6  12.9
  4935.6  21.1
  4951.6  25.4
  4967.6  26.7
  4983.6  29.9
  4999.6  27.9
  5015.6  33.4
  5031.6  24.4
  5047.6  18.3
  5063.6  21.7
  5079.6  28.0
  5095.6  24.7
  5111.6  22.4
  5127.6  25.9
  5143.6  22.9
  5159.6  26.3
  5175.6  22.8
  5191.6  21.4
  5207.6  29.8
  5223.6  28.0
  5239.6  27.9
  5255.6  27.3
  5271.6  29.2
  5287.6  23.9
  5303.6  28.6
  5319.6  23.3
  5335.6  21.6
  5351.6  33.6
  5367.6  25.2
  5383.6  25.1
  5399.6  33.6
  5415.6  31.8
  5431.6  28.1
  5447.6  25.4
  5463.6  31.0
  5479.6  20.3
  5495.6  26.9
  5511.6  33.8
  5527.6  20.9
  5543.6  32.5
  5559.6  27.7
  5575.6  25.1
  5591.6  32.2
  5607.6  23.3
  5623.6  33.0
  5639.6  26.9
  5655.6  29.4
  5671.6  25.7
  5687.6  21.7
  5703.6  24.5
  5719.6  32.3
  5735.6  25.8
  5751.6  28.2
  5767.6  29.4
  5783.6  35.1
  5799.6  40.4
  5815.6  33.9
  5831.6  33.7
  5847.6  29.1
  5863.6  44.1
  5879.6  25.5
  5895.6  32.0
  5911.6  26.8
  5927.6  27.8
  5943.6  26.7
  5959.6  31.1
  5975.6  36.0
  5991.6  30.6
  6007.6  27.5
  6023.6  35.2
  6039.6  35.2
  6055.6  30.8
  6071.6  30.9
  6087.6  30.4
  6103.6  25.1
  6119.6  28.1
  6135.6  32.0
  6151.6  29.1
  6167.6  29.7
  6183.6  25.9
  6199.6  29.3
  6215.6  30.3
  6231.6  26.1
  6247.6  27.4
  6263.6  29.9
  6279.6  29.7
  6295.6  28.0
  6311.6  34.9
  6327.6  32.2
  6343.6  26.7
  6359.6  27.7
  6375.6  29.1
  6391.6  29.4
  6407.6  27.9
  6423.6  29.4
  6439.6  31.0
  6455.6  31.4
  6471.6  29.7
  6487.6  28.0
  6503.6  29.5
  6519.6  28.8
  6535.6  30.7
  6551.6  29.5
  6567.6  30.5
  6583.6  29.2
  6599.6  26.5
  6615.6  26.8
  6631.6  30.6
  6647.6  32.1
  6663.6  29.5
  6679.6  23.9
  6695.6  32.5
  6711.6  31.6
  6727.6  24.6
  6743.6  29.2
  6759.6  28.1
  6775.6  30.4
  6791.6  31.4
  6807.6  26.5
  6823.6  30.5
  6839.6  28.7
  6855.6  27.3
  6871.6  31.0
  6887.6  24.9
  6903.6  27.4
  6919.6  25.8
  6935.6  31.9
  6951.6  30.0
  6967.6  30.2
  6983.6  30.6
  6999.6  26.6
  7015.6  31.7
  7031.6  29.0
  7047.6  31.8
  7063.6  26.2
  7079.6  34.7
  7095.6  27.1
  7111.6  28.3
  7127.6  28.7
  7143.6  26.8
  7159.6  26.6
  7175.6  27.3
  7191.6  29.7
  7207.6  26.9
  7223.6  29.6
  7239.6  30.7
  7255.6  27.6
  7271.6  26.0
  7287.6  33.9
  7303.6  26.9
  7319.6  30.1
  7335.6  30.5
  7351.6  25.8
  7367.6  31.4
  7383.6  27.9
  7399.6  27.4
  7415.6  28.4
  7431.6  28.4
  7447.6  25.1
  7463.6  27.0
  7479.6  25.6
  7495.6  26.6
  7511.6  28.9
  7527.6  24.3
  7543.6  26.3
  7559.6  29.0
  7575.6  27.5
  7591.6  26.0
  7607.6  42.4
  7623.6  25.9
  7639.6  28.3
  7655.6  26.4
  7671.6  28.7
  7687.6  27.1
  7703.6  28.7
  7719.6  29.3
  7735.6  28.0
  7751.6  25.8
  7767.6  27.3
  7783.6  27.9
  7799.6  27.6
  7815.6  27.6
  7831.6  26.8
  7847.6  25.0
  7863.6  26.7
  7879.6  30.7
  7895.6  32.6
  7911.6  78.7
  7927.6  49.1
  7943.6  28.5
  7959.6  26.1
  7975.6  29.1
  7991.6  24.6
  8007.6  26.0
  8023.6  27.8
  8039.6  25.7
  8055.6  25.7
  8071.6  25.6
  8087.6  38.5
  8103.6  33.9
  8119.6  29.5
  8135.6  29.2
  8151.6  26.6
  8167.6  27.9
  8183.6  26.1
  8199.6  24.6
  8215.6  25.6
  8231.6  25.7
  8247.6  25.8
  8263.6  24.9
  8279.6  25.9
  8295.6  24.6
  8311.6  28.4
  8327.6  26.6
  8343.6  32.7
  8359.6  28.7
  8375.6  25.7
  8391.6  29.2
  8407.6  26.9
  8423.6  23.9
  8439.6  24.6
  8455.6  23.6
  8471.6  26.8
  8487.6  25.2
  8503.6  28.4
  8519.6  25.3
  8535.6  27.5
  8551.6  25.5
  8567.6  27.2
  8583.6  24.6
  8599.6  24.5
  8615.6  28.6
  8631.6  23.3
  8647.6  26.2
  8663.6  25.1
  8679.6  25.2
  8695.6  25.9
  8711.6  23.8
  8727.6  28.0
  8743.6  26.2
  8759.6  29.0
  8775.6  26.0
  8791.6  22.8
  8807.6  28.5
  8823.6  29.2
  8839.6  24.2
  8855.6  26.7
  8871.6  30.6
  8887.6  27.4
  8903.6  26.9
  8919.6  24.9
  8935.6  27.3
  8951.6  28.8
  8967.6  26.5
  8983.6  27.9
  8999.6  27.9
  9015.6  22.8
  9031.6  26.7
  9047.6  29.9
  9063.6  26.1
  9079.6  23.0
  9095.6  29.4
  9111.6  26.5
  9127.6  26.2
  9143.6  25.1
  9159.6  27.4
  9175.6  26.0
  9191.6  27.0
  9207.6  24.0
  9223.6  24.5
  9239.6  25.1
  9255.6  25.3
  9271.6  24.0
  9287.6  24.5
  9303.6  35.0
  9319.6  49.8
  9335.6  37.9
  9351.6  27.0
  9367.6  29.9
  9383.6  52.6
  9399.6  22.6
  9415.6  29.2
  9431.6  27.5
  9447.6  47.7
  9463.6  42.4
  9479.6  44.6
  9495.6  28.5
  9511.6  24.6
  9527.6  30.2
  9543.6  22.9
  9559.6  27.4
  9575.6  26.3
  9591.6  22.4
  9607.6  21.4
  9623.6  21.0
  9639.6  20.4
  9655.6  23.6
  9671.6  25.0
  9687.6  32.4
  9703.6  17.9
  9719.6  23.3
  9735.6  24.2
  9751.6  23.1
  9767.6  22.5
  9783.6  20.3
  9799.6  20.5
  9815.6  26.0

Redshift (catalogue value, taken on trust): 0.205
